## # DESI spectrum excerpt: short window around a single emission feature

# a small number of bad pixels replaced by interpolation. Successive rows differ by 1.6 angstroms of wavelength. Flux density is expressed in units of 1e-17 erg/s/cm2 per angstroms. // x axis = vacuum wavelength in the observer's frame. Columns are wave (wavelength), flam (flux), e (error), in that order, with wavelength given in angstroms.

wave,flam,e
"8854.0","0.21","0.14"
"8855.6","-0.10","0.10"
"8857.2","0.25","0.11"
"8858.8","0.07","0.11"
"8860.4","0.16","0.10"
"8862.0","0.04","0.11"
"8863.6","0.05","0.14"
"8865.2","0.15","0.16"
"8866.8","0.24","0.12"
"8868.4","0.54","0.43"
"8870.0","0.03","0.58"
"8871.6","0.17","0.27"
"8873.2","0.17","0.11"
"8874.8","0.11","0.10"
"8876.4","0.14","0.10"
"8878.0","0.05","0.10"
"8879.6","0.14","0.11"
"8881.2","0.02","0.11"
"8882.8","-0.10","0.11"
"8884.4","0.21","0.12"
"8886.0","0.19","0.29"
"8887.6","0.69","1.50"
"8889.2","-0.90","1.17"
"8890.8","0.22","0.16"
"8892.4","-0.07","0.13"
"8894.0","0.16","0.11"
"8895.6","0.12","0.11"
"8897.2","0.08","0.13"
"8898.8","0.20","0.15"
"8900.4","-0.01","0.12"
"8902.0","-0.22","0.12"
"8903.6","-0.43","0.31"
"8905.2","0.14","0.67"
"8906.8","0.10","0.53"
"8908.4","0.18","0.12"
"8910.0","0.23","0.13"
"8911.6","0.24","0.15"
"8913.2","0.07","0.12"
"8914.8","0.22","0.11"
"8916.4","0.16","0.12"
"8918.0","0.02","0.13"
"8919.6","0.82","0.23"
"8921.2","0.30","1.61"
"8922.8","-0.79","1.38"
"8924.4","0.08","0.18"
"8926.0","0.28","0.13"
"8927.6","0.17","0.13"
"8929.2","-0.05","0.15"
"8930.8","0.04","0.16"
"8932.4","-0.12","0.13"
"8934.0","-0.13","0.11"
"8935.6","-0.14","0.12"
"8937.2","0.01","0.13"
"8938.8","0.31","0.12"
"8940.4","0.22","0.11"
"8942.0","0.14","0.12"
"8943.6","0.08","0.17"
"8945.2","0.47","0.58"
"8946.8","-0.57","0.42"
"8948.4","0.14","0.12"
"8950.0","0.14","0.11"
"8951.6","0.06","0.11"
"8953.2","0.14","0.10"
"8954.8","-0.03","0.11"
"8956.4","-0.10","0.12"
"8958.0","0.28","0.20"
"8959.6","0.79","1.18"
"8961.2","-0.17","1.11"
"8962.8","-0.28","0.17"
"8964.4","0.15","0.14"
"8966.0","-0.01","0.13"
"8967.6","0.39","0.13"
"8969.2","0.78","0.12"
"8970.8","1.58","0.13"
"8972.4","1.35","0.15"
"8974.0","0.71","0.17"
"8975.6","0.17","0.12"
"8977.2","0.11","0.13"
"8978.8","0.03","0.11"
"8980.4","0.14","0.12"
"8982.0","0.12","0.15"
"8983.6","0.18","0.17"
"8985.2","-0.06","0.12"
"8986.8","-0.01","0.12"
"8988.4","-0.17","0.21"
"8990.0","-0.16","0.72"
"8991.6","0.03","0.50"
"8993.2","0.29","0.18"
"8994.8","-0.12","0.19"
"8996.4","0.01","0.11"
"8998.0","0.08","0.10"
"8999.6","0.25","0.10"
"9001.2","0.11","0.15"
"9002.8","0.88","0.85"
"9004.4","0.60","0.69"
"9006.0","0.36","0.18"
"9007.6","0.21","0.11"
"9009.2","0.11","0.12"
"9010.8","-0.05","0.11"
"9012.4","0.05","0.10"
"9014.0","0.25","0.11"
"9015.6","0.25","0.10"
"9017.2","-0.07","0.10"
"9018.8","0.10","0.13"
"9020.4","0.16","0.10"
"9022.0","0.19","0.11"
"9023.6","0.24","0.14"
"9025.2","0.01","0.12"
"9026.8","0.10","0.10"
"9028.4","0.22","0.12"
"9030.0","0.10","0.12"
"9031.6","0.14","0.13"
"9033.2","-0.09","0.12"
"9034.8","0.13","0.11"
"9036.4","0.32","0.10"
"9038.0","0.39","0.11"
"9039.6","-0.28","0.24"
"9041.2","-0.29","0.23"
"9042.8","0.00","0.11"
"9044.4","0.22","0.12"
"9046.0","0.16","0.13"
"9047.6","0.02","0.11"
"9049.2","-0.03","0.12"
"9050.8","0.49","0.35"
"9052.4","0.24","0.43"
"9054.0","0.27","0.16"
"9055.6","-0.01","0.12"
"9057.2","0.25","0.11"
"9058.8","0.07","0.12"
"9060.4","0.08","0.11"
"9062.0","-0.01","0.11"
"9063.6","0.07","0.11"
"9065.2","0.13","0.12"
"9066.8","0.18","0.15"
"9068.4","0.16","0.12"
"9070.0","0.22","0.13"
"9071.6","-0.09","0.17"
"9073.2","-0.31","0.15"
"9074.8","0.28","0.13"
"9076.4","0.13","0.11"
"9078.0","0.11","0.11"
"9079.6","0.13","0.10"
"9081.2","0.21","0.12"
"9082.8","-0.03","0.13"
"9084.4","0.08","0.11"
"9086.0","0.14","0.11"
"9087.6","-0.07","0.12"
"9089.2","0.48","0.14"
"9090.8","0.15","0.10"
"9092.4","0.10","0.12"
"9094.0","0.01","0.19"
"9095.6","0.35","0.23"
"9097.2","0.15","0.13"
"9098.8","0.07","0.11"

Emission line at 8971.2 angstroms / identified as H-beta 4861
